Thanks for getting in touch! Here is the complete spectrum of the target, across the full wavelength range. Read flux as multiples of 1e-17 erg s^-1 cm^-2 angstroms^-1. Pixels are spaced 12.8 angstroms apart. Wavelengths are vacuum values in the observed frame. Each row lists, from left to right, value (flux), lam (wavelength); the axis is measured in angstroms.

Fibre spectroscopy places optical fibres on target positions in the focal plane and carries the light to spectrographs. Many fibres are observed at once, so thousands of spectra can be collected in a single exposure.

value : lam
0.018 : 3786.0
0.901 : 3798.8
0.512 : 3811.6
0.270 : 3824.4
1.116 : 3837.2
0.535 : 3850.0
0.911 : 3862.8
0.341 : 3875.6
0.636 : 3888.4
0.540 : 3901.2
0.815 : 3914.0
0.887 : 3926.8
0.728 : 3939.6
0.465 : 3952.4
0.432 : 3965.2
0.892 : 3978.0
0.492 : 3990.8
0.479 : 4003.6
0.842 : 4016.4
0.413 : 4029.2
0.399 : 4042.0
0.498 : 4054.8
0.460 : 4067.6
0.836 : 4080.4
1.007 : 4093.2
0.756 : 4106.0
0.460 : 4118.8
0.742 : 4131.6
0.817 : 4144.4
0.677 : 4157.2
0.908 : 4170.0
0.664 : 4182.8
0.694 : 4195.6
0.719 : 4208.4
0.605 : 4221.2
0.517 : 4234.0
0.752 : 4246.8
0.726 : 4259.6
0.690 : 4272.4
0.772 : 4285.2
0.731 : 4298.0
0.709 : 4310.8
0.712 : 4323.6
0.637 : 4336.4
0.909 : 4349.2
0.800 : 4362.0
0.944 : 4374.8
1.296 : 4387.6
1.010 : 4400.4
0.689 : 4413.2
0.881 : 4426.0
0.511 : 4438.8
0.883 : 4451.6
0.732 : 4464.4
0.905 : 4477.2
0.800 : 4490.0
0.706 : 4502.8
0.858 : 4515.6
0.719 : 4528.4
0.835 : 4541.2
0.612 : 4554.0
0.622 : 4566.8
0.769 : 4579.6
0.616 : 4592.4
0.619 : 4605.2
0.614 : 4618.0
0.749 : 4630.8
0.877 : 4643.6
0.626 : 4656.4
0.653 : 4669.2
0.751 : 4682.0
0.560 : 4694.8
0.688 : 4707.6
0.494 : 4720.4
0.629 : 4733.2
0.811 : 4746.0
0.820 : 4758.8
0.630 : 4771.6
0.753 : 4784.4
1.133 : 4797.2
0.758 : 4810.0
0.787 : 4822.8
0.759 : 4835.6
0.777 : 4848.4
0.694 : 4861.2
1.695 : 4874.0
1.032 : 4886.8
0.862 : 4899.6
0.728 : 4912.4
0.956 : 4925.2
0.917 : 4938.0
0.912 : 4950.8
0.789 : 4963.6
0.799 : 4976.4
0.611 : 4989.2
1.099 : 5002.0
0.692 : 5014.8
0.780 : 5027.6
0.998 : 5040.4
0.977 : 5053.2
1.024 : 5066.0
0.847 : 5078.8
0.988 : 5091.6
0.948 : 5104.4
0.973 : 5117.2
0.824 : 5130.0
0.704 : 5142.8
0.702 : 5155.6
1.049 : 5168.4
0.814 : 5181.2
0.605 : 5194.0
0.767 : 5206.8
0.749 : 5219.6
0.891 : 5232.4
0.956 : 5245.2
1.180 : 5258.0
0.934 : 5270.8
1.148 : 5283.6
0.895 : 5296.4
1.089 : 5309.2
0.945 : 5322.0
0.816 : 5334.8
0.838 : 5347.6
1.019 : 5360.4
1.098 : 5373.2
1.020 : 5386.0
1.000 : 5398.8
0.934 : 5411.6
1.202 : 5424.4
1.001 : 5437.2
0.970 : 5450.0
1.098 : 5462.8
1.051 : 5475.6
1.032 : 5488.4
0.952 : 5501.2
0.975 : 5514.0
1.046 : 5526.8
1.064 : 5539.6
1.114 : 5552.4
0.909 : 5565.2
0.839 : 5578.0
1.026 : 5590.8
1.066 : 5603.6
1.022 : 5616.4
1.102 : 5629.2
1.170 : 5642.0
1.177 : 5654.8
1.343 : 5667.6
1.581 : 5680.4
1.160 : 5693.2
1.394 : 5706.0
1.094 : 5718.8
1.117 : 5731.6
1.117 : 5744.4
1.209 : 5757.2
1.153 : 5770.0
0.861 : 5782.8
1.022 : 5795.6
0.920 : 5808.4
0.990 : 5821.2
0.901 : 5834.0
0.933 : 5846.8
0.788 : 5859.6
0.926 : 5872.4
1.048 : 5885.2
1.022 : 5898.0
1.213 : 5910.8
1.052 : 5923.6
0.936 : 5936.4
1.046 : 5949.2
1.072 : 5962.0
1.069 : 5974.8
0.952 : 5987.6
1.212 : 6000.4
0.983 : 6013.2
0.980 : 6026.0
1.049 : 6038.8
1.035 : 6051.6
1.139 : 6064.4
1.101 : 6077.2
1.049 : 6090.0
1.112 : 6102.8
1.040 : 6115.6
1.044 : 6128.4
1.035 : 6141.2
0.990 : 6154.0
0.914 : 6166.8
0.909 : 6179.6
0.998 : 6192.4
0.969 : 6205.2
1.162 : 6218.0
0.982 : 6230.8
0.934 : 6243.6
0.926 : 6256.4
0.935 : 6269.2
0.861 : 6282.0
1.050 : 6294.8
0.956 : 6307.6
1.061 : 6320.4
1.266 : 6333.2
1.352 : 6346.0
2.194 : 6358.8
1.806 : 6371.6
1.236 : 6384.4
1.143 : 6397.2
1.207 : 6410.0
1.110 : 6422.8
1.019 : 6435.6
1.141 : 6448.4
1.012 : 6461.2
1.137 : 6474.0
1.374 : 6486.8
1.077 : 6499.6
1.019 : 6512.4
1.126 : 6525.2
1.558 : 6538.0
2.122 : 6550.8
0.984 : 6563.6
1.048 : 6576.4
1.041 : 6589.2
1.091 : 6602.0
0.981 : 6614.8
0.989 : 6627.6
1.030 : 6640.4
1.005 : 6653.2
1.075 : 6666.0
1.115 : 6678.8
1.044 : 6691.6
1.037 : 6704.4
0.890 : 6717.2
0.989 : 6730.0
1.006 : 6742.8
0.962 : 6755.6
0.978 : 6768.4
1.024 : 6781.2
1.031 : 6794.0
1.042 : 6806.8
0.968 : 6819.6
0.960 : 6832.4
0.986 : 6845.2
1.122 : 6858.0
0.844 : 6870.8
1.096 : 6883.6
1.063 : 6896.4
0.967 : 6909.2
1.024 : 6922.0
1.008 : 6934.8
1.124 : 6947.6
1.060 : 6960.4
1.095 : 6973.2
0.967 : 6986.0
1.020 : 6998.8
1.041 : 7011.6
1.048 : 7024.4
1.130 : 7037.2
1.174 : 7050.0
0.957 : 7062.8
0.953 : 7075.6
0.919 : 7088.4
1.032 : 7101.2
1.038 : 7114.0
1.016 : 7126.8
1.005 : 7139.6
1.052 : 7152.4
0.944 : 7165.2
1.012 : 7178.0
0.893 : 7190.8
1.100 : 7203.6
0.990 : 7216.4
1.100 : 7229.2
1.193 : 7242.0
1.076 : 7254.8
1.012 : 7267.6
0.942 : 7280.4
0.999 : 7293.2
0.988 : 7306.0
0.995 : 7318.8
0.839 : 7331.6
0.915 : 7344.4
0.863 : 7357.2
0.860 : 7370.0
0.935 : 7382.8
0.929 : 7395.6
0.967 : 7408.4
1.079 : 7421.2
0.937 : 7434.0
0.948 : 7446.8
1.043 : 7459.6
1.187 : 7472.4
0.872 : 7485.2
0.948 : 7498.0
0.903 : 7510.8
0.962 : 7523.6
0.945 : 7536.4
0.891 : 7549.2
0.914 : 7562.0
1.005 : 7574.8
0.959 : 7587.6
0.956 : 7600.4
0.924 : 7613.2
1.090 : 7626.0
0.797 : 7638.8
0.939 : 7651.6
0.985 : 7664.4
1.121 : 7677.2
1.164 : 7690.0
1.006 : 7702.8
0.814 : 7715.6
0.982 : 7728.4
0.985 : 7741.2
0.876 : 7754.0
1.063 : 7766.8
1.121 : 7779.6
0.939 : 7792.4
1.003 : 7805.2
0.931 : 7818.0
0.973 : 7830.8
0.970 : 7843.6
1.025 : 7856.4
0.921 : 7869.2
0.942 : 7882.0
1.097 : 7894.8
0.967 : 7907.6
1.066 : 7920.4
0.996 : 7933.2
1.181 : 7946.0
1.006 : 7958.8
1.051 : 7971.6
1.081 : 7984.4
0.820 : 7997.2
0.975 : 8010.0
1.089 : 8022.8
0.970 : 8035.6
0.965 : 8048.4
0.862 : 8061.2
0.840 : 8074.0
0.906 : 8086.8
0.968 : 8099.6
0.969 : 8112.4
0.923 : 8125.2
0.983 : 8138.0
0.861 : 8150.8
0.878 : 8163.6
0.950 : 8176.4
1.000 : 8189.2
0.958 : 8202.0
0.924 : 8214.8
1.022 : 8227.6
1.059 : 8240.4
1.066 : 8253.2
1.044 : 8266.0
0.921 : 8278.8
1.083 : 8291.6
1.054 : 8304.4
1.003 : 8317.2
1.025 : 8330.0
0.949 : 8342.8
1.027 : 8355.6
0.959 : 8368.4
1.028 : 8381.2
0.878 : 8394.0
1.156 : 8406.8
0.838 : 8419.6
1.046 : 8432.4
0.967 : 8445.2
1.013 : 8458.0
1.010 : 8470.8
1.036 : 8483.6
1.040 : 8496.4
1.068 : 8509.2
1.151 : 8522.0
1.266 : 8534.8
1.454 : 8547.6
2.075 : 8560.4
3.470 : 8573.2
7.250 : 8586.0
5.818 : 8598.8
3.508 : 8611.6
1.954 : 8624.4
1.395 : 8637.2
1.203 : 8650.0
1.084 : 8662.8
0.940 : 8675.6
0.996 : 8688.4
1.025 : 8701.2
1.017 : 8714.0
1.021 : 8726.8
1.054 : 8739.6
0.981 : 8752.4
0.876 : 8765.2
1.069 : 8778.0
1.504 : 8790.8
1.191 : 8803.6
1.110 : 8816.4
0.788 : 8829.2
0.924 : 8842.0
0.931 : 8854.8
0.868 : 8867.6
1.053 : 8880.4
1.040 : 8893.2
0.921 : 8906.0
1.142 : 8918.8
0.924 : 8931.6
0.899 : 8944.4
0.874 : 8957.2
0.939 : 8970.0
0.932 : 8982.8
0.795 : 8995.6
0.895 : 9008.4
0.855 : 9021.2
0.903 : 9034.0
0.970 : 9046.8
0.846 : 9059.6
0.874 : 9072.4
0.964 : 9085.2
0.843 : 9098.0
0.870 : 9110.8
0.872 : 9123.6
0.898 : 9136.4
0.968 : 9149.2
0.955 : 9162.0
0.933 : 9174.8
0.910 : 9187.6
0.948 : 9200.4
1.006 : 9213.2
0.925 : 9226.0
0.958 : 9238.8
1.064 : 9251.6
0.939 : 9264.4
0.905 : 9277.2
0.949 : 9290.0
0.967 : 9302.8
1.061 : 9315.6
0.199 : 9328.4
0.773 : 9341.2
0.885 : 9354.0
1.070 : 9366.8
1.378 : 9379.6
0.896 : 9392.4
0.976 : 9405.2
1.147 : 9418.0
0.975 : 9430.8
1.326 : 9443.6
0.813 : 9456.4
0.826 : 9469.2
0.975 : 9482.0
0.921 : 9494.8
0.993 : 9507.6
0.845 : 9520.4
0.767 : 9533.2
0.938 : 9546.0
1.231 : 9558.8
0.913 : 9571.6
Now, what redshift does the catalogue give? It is 0.31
